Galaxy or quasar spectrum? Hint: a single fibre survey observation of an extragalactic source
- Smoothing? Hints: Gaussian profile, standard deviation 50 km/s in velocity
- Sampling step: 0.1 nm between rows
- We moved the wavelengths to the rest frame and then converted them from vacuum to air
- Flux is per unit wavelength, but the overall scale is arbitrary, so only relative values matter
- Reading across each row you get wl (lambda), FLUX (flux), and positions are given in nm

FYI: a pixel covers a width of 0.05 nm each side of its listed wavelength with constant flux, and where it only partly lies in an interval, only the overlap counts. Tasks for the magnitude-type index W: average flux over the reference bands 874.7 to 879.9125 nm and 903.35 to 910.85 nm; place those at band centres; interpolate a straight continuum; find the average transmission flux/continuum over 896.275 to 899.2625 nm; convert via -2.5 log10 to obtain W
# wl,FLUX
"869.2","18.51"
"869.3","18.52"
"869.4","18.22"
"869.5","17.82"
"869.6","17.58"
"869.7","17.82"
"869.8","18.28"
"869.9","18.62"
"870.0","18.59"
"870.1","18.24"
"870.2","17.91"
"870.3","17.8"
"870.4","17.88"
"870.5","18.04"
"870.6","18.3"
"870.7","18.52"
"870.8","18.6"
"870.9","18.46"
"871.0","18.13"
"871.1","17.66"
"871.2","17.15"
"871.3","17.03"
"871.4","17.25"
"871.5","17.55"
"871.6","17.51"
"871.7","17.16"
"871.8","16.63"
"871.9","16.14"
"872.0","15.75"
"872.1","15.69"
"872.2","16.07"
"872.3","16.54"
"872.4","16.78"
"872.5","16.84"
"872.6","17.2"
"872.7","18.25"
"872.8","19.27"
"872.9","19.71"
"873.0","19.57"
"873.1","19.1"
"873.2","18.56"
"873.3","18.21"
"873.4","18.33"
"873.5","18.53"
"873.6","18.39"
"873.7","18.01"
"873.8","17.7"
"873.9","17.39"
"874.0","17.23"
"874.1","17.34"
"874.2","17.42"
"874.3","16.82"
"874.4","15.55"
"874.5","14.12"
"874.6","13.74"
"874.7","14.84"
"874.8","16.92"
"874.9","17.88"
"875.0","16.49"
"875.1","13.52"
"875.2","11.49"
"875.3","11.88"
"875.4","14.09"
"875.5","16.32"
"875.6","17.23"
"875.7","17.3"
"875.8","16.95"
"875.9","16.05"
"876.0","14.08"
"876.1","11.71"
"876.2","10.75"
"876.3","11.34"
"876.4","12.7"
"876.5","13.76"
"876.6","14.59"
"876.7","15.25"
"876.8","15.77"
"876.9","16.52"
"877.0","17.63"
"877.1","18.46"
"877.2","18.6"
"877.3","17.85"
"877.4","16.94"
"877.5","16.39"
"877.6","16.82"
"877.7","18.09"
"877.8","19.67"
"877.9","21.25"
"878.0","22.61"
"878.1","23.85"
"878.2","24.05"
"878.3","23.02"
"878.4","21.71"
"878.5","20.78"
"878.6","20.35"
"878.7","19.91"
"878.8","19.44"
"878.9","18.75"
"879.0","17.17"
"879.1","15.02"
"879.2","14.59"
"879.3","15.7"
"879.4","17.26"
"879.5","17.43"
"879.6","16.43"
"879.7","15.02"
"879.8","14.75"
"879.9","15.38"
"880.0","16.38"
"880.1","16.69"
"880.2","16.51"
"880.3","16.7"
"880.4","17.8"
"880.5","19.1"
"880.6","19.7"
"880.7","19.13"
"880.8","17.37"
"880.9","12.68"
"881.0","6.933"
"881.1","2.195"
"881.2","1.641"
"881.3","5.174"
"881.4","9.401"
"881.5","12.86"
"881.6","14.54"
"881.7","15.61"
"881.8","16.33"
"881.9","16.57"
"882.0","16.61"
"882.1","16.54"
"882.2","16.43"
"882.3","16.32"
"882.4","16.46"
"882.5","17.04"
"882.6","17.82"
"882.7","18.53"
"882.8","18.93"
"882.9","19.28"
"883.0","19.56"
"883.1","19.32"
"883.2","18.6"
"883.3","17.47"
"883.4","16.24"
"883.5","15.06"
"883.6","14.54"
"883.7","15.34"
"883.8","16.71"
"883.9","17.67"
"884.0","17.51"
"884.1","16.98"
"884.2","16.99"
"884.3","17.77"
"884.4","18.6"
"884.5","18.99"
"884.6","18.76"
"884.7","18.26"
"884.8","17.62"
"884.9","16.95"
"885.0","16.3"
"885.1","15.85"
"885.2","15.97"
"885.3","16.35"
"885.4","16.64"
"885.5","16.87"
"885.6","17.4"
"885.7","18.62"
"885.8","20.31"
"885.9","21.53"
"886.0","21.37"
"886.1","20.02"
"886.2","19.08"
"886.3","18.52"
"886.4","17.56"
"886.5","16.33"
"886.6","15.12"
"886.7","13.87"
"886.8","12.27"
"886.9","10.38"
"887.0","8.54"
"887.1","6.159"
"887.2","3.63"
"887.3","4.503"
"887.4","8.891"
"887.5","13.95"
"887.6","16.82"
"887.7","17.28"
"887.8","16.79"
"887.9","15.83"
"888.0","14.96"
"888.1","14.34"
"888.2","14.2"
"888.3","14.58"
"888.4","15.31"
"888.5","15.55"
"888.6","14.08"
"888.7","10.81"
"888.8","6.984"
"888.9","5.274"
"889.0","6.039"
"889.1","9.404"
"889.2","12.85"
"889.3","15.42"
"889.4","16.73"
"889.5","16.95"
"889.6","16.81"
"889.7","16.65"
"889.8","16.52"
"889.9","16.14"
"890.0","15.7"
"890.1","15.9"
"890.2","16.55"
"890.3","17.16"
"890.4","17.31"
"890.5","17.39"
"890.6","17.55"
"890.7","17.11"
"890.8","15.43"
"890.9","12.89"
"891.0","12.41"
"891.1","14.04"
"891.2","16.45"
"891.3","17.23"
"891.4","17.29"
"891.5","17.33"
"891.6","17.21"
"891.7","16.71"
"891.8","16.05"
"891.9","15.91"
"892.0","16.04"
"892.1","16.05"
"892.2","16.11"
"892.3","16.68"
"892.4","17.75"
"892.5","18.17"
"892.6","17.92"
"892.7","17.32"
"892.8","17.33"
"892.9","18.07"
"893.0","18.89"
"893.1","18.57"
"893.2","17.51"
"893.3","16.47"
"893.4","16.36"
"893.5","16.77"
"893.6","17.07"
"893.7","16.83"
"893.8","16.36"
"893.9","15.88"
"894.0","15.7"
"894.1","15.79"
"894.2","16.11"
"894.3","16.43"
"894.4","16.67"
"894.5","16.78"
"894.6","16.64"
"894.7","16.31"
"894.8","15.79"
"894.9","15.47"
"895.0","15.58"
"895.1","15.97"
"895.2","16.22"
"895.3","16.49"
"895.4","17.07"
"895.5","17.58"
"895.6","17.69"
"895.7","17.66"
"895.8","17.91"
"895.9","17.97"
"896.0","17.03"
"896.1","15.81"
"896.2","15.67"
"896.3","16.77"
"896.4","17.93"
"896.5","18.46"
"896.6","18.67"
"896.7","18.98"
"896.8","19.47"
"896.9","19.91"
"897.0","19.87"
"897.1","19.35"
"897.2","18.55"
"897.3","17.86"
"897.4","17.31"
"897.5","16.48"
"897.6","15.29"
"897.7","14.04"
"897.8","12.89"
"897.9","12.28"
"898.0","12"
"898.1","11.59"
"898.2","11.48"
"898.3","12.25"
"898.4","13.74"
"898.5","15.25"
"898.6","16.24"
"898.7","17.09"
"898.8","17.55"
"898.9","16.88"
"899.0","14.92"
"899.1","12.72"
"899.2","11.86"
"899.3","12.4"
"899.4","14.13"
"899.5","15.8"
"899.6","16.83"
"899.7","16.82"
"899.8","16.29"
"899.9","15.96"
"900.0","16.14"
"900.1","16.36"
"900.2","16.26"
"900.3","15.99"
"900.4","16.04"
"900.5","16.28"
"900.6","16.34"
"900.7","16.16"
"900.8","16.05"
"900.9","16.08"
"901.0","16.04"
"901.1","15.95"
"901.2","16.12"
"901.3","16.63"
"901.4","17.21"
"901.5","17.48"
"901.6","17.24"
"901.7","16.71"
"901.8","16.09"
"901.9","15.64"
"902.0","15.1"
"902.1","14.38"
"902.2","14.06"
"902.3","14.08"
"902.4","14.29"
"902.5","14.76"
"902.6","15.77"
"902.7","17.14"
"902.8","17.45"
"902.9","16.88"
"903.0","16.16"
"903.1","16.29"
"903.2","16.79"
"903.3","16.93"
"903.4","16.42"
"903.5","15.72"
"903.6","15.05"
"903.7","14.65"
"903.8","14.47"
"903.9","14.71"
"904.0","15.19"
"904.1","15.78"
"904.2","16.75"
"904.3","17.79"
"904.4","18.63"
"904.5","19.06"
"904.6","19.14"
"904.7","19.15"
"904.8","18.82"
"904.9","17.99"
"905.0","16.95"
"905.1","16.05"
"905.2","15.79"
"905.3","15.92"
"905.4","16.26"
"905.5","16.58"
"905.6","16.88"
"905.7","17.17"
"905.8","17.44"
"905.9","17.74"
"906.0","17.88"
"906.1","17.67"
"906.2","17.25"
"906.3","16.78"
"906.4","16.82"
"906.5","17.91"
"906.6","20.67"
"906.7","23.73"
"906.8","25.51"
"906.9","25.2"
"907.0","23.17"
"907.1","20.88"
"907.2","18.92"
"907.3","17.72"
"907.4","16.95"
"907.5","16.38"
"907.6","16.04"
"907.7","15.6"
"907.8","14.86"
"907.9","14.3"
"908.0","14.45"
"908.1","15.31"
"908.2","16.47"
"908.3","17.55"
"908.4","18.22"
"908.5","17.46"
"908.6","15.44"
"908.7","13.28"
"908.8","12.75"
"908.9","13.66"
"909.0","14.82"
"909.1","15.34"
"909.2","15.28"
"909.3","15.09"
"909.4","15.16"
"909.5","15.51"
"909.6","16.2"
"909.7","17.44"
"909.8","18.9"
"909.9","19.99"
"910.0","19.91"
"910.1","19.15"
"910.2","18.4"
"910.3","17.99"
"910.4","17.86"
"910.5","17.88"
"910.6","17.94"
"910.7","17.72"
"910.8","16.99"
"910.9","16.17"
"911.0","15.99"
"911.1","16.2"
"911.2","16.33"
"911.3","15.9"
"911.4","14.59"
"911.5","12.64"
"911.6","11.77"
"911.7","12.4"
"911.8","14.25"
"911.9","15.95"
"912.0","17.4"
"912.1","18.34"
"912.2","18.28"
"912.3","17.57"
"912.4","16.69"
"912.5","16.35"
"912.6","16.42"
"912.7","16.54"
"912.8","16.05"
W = 0.080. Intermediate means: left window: 16.9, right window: 17.2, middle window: 15.9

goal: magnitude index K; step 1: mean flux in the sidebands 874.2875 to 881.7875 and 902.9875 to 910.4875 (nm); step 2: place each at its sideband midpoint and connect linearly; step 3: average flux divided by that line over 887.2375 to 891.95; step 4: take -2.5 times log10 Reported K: 0.13 mag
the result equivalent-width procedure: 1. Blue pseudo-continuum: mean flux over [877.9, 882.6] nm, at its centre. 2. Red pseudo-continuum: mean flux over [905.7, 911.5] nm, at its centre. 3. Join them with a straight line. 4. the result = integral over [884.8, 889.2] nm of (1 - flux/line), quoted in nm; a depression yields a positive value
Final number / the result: 0.61 nm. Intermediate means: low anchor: 16.3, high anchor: 17.3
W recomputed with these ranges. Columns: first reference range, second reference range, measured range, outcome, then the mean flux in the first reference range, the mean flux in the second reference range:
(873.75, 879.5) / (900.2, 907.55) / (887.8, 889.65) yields 0.27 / 16.9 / 17.1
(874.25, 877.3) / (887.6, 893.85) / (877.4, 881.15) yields -0.15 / 15.1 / 15.6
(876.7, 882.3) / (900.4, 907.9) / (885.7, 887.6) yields 0.17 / 16.5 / 17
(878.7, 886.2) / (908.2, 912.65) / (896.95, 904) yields 0.05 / 16.4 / 16.3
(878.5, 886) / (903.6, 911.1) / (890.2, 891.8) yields 0.03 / 16.4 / 17.2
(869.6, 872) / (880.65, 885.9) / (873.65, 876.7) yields 0.13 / 17.7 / 16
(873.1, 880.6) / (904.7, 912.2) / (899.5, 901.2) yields 0.05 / 17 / 17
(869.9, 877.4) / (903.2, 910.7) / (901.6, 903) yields 0.10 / 16.7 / 17.2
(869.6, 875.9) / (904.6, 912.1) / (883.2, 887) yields 0.01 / 17.1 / 17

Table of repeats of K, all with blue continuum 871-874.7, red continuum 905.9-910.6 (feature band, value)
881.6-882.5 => 0.07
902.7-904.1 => 0.10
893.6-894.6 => 0.07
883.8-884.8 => -0.03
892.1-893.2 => -0.01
